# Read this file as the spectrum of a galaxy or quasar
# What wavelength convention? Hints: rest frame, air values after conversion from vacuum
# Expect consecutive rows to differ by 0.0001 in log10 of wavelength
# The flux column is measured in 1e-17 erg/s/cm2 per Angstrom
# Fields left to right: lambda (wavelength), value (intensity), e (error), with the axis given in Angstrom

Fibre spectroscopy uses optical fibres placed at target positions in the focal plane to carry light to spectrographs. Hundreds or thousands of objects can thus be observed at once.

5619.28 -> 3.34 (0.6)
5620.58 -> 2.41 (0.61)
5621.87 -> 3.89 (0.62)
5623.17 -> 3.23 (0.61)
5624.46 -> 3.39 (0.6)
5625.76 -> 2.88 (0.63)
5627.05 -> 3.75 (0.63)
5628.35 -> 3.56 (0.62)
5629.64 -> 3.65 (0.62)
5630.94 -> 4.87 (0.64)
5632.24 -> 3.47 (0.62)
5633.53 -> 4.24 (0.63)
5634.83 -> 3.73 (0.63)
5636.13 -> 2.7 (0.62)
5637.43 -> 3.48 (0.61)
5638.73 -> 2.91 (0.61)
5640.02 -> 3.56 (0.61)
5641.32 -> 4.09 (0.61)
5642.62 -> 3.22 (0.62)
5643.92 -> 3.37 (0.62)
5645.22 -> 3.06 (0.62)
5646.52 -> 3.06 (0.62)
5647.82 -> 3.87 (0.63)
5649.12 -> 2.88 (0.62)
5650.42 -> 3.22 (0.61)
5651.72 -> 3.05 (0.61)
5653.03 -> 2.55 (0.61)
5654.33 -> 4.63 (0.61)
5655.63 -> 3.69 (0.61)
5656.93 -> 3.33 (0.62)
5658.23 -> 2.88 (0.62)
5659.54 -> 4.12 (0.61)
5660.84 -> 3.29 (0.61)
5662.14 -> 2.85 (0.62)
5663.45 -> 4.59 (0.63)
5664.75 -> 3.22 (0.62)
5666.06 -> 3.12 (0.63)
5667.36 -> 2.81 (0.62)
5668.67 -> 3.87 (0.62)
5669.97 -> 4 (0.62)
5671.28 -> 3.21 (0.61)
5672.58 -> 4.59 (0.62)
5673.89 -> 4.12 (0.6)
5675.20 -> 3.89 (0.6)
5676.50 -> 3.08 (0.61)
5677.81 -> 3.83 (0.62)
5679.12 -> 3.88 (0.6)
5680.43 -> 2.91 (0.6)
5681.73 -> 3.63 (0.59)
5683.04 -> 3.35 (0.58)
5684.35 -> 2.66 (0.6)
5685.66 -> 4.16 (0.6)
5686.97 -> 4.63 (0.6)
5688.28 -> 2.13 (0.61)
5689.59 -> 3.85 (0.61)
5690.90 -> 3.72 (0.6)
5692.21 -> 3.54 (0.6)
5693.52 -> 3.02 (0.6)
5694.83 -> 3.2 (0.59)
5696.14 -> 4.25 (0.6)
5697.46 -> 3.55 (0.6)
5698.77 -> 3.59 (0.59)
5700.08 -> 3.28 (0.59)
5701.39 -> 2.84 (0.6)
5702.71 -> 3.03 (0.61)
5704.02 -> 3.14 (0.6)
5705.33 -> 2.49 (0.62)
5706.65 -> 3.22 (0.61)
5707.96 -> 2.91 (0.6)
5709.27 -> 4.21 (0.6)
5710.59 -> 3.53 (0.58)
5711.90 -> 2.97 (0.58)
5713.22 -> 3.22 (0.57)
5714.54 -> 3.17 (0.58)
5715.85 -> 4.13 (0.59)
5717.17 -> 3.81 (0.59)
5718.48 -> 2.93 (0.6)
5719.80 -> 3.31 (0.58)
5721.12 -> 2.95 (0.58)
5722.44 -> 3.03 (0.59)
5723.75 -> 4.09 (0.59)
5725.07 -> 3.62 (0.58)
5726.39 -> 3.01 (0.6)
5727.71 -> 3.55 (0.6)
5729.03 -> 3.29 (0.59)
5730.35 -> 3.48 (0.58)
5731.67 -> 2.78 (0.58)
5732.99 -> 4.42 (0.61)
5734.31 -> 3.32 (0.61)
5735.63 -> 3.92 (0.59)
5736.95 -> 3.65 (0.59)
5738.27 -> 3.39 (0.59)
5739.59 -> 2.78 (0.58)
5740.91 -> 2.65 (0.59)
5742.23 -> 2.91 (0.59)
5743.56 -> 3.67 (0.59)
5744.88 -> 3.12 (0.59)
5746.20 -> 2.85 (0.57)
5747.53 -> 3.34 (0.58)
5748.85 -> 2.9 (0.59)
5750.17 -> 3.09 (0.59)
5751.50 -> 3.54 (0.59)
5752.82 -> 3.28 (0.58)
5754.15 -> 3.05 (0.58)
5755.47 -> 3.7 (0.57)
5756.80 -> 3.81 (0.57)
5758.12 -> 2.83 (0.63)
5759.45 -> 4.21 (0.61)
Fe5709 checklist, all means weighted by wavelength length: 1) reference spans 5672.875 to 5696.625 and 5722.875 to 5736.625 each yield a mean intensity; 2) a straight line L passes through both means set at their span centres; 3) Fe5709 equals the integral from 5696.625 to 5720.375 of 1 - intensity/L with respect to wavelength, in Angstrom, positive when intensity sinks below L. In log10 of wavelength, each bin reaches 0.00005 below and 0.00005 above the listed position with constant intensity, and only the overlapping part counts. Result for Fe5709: 1.65 Angstrom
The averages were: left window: 3.56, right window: 3.54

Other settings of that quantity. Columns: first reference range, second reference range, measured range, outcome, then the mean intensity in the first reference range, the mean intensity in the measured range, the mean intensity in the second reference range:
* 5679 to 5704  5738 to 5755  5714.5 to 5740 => -1.74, 3.42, 3.44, 3.12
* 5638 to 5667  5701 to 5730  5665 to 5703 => -1.91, 3.38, 3.51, 3.3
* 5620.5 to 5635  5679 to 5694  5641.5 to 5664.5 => 0.96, 3.63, 3.4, 3.45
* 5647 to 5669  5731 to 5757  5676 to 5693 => -0.61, 3.4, 3.49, 3.3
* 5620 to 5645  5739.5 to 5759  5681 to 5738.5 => -2.04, 3.49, 3.41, 3.19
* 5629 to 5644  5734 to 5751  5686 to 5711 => -0.08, 3.62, 3.38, 3.2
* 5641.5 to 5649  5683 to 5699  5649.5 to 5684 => -0.97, 3.33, 3.51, 3.51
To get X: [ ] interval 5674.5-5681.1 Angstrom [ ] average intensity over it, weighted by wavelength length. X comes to 3.52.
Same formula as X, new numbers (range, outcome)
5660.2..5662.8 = 3.07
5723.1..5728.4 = 3.56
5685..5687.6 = 4.39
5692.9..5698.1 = 3.5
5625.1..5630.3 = 3.46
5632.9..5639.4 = 3.41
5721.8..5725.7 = 3.59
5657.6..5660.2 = 3.5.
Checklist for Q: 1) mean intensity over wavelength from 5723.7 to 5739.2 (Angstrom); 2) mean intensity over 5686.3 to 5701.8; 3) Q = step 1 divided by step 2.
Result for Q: 1.0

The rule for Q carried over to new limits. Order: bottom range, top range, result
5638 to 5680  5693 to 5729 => 0.96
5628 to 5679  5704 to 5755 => 0.94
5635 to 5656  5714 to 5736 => 1.04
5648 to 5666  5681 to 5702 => 1.02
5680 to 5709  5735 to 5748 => 0.97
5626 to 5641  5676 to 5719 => 0.94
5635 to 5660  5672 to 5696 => 1.07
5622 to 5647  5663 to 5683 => 1.04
